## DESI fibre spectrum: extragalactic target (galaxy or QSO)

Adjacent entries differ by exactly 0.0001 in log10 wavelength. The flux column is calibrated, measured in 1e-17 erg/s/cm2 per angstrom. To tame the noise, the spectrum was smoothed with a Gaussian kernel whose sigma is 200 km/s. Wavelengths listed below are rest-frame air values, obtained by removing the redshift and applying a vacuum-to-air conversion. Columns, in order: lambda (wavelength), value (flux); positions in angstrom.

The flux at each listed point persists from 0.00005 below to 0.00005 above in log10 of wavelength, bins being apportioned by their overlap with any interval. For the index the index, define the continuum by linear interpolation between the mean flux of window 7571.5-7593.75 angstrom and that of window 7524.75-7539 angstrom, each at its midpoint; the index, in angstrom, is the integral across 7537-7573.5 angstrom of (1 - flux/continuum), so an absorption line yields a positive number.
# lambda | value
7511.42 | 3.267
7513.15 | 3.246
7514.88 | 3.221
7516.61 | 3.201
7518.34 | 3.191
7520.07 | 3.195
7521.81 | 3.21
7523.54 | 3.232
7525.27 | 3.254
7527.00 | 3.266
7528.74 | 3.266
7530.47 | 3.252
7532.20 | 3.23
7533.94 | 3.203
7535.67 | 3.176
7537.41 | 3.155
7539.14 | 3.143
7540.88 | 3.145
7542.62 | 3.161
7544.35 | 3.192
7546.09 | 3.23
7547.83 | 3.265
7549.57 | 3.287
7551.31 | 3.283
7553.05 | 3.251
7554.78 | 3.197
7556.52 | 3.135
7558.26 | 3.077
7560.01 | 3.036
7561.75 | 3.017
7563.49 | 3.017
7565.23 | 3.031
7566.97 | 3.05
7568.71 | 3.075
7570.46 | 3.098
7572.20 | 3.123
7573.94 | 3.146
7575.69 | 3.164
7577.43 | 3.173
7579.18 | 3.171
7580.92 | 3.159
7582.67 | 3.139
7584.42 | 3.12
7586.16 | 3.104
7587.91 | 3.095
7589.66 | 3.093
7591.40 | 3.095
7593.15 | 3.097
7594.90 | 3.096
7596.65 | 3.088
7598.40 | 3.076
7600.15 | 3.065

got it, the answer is 0.4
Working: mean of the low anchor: 3.22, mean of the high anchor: 3.13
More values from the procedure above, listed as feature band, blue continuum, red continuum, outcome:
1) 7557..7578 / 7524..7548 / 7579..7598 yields 0.44 angstrom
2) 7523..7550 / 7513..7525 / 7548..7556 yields 0.16 angstrom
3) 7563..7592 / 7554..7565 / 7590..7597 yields -0.23 angstrom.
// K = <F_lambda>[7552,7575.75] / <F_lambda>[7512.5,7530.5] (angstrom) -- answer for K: 1.0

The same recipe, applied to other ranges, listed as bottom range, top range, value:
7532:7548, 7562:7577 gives 0.97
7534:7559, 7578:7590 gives 0.98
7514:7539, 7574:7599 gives 0.97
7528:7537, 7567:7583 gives 0.97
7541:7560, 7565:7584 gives 0.98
